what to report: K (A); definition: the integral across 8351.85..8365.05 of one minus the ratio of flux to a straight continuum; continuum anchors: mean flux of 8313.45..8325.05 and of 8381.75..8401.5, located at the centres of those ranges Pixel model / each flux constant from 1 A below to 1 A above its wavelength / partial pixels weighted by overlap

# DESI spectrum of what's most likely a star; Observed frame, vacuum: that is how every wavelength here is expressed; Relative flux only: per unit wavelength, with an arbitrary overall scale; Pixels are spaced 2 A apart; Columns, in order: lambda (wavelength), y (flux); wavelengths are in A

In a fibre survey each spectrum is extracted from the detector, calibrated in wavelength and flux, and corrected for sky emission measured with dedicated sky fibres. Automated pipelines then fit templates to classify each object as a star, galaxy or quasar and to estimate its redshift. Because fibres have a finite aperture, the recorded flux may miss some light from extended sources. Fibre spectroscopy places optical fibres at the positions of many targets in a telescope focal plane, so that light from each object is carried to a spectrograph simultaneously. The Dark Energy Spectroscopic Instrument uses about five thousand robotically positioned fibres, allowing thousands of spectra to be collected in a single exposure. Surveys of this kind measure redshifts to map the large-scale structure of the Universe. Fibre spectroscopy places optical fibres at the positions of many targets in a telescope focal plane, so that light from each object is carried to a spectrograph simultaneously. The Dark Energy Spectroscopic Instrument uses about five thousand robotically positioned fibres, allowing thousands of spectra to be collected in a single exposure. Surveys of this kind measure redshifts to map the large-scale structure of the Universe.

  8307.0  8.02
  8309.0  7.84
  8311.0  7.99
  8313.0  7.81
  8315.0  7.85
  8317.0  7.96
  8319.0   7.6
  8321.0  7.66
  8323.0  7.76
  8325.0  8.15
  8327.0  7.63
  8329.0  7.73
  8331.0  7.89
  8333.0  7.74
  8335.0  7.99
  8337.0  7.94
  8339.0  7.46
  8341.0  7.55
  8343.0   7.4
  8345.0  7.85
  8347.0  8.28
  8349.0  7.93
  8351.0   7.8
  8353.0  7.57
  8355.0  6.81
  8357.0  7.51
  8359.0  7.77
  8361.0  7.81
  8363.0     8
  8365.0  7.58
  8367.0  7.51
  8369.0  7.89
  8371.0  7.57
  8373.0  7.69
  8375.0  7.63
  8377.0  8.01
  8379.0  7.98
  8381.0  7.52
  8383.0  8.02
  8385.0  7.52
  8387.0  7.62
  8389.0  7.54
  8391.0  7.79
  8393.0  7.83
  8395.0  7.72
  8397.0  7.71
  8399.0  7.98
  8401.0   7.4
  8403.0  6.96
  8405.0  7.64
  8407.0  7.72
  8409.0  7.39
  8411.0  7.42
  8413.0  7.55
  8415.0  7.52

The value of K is 0.3 A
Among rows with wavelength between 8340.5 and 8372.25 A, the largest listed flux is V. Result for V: 8.28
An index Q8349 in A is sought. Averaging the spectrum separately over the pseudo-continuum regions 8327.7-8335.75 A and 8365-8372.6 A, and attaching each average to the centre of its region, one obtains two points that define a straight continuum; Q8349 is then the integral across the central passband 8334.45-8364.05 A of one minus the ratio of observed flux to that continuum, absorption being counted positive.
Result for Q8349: 0.1 A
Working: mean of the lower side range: 7.83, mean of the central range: 7.71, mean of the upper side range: 7.65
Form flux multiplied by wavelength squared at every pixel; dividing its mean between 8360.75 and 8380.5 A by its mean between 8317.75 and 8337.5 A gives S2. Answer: 1.00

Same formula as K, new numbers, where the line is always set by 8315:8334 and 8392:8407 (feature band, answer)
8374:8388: -0.2 A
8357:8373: 0.0 A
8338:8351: 0.0 A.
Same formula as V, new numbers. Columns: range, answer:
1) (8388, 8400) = 7.98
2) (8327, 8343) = 7.99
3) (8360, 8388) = 8.02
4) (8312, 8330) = 8.15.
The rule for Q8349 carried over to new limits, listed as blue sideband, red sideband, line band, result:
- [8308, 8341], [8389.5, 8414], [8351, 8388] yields 0.04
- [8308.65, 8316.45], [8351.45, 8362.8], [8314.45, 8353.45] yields -0.36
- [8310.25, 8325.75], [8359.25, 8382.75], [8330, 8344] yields 0.18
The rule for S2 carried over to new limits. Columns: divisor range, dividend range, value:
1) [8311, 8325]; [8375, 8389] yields 1.01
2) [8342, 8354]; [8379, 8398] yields 1.00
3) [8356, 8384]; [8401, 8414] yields 0.97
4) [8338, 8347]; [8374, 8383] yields 1.03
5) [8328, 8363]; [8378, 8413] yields 1.00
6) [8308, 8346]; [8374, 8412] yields 1.00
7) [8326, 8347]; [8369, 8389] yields 1.01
